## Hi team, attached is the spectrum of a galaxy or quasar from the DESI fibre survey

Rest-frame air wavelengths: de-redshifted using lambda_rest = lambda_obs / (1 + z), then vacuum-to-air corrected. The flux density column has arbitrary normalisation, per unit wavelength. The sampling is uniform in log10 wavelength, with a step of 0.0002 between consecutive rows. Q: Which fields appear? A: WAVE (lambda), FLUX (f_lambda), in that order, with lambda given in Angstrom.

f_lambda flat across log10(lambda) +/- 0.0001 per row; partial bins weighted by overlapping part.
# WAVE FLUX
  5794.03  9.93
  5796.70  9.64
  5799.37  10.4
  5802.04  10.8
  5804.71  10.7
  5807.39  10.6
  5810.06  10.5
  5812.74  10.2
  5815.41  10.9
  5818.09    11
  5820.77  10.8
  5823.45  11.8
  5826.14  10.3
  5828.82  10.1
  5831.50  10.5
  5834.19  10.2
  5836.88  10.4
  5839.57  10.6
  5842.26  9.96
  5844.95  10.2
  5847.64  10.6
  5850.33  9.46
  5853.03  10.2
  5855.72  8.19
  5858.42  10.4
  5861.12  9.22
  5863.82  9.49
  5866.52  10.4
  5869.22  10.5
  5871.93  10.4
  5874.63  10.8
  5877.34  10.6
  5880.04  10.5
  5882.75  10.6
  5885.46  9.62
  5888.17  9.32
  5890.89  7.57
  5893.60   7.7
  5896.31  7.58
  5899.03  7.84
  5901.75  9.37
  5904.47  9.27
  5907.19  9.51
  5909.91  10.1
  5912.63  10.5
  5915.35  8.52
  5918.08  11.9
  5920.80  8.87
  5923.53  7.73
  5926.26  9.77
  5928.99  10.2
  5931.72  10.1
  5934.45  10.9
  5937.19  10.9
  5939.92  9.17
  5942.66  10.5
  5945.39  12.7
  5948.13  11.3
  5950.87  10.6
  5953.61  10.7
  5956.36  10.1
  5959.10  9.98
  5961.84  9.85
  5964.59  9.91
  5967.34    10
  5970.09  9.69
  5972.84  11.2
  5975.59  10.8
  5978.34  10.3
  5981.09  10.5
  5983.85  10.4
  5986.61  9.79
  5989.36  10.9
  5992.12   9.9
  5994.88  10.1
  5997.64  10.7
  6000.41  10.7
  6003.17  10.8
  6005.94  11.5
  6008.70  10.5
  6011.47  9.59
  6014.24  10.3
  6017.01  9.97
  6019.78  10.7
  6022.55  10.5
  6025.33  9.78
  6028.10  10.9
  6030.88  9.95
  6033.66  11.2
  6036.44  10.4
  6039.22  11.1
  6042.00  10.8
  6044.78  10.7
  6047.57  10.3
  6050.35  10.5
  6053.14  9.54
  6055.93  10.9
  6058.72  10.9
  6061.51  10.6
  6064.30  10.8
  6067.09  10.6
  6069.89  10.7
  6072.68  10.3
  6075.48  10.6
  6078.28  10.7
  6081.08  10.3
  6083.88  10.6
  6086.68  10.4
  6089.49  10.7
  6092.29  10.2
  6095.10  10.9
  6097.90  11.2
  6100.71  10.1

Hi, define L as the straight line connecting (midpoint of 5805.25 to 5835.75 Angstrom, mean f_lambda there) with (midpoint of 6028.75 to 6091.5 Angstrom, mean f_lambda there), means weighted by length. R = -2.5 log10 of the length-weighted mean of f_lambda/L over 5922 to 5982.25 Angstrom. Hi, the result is 0.03 mag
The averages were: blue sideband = 10.6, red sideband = 10.6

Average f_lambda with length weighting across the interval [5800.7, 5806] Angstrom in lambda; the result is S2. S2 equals 10.8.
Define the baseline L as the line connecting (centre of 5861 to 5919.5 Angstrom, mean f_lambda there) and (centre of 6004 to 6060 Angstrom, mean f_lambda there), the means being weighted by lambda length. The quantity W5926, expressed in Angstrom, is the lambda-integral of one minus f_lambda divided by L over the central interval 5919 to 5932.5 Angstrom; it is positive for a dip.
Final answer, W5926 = 0.6 Angstrom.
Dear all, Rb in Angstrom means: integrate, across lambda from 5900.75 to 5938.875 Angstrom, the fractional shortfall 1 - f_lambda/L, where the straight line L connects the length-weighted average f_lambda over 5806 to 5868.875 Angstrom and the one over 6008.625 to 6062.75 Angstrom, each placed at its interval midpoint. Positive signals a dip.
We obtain 1.9 Angstrom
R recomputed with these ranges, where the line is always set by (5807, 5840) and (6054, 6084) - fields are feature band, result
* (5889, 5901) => 0.33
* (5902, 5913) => 0.09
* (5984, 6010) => 0.01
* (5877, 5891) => 0.08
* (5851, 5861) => 0.12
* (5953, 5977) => 0.04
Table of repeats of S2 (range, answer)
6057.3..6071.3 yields 10.7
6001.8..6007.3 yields 11.1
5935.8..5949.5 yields 10.9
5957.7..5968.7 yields 9.94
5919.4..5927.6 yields 8.81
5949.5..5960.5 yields 10.3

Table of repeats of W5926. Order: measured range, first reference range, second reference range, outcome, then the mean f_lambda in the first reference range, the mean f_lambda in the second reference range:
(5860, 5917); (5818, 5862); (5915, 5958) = 4.1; 10.2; 10.3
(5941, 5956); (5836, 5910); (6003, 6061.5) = -1.5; 9.64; 10.5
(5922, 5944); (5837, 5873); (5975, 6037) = 0.7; 9.98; 10.4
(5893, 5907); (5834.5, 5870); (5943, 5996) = 2.3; 9.97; 10.5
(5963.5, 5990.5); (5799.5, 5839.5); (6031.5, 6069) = 0.7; 10.6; 10.6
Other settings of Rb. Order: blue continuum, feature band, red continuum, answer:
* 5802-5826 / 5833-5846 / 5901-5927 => 0.2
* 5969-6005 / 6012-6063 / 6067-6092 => 0.0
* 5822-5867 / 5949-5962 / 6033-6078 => 0.1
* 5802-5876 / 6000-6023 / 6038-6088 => 0.0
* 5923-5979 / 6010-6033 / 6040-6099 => 0.5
